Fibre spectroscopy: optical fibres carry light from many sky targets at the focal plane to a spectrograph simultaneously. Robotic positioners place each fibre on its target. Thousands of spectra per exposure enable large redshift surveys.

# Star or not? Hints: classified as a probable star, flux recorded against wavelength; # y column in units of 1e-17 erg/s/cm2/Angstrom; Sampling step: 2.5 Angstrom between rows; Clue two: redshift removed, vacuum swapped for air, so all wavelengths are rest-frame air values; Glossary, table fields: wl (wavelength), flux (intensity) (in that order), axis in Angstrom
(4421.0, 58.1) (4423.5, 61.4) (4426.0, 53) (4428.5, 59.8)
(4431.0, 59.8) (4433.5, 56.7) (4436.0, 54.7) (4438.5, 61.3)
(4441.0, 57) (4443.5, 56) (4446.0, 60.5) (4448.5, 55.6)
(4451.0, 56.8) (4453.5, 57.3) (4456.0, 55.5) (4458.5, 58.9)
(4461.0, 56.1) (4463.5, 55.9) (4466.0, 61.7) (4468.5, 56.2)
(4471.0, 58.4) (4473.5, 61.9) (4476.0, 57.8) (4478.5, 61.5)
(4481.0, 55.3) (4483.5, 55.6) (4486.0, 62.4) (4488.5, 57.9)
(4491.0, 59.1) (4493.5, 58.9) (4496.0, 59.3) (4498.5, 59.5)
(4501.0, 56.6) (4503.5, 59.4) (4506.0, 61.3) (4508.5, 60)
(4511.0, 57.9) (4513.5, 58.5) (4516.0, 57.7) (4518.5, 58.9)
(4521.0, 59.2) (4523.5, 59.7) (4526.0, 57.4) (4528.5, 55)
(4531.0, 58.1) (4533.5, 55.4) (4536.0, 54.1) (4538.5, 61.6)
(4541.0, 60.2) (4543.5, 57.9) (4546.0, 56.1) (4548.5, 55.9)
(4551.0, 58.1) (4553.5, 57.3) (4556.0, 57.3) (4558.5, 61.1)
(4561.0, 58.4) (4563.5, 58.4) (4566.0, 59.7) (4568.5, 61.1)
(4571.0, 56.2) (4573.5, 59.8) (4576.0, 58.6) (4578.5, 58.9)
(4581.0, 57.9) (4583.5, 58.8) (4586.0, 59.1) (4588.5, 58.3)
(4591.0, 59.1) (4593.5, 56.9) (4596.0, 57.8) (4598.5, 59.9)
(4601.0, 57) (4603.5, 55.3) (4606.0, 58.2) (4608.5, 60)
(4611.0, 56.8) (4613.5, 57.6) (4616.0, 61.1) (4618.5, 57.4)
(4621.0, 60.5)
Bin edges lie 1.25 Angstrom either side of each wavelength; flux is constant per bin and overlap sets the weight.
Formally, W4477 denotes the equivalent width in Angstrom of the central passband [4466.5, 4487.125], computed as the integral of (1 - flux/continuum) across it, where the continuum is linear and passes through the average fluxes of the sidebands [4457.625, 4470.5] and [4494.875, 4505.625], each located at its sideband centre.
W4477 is -0.2 Angstrom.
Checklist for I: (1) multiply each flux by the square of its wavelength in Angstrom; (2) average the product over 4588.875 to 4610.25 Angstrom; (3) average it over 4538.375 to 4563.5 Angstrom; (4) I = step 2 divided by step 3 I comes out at 1.0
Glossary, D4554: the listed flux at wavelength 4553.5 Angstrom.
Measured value 57.3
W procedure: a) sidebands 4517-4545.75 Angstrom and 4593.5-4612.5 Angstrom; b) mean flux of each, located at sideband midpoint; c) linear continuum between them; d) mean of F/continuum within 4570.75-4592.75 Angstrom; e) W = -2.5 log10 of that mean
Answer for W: -0.014 mag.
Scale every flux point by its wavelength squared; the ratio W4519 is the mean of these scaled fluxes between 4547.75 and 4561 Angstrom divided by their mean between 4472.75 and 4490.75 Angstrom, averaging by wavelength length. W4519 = 1.02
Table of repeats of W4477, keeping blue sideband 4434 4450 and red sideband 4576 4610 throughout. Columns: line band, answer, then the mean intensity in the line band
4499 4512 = -0.29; 59.1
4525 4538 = 0.37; 56.3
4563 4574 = -0.17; 59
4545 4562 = 0.08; 57.8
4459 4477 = -0.22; 58.3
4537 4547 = -0.16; 58.9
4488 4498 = -0.21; 58.9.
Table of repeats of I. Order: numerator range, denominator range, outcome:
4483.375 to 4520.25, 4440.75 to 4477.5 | 1.04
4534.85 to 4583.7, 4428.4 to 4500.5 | 1.05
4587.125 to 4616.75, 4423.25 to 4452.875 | 1.09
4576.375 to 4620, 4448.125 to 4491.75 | 1.06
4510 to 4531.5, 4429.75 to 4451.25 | 1.04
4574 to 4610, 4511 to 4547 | 1.04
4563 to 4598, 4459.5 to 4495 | 1.05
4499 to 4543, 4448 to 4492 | 1.03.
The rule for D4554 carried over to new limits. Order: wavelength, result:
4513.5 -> 58.5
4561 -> 58.4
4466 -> 61.7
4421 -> 58.1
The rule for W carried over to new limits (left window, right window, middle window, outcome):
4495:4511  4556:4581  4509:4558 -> 0.02 mag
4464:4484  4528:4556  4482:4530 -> -0.01 mag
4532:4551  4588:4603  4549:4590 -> -0.02 mag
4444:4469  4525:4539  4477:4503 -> -0.03 mag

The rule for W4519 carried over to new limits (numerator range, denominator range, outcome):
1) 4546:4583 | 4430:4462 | 1.07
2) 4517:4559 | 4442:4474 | 1.04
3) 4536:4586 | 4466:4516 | 1.03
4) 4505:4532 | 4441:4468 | 1.05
